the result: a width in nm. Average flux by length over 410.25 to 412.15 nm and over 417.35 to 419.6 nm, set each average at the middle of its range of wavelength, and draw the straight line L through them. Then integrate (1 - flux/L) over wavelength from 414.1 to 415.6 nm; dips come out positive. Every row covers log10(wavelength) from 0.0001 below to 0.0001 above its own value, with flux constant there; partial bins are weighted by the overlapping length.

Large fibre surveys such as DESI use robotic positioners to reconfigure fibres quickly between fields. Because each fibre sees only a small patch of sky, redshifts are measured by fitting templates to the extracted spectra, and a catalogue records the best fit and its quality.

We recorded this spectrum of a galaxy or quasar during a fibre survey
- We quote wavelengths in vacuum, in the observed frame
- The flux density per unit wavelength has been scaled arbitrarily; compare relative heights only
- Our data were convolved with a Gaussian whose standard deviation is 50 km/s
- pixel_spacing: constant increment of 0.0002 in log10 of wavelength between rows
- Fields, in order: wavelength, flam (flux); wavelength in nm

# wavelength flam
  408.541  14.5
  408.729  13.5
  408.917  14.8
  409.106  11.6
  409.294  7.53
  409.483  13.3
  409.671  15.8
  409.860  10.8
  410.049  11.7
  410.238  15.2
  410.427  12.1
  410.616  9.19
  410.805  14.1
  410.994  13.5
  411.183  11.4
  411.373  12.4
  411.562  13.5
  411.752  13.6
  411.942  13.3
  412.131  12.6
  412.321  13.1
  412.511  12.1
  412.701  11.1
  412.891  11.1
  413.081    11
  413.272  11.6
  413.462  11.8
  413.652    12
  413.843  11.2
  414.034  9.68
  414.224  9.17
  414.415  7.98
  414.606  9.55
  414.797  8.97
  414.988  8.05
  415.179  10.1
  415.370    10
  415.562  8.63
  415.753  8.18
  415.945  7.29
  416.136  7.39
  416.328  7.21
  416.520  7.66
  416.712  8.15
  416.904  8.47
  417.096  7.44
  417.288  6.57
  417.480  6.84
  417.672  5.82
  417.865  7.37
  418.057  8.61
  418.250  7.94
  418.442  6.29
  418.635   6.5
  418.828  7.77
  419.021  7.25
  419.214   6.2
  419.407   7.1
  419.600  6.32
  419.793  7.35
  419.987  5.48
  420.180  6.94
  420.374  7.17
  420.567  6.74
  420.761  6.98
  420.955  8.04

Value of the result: 0.11 nm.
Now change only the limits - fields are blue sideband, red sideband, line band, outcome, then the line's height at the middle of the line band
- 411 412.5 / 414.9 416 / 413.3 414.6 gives 0.02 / 10.4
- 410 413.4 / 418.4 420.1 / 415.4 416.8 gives 0.18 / 9.07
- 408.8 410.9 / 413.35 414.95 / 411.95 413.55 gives -0.16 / 10.8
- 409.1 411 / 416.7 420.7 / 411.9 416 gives -0.18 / 9.89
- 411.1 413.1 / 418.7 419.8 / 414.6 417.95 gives 0.46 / 9.2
